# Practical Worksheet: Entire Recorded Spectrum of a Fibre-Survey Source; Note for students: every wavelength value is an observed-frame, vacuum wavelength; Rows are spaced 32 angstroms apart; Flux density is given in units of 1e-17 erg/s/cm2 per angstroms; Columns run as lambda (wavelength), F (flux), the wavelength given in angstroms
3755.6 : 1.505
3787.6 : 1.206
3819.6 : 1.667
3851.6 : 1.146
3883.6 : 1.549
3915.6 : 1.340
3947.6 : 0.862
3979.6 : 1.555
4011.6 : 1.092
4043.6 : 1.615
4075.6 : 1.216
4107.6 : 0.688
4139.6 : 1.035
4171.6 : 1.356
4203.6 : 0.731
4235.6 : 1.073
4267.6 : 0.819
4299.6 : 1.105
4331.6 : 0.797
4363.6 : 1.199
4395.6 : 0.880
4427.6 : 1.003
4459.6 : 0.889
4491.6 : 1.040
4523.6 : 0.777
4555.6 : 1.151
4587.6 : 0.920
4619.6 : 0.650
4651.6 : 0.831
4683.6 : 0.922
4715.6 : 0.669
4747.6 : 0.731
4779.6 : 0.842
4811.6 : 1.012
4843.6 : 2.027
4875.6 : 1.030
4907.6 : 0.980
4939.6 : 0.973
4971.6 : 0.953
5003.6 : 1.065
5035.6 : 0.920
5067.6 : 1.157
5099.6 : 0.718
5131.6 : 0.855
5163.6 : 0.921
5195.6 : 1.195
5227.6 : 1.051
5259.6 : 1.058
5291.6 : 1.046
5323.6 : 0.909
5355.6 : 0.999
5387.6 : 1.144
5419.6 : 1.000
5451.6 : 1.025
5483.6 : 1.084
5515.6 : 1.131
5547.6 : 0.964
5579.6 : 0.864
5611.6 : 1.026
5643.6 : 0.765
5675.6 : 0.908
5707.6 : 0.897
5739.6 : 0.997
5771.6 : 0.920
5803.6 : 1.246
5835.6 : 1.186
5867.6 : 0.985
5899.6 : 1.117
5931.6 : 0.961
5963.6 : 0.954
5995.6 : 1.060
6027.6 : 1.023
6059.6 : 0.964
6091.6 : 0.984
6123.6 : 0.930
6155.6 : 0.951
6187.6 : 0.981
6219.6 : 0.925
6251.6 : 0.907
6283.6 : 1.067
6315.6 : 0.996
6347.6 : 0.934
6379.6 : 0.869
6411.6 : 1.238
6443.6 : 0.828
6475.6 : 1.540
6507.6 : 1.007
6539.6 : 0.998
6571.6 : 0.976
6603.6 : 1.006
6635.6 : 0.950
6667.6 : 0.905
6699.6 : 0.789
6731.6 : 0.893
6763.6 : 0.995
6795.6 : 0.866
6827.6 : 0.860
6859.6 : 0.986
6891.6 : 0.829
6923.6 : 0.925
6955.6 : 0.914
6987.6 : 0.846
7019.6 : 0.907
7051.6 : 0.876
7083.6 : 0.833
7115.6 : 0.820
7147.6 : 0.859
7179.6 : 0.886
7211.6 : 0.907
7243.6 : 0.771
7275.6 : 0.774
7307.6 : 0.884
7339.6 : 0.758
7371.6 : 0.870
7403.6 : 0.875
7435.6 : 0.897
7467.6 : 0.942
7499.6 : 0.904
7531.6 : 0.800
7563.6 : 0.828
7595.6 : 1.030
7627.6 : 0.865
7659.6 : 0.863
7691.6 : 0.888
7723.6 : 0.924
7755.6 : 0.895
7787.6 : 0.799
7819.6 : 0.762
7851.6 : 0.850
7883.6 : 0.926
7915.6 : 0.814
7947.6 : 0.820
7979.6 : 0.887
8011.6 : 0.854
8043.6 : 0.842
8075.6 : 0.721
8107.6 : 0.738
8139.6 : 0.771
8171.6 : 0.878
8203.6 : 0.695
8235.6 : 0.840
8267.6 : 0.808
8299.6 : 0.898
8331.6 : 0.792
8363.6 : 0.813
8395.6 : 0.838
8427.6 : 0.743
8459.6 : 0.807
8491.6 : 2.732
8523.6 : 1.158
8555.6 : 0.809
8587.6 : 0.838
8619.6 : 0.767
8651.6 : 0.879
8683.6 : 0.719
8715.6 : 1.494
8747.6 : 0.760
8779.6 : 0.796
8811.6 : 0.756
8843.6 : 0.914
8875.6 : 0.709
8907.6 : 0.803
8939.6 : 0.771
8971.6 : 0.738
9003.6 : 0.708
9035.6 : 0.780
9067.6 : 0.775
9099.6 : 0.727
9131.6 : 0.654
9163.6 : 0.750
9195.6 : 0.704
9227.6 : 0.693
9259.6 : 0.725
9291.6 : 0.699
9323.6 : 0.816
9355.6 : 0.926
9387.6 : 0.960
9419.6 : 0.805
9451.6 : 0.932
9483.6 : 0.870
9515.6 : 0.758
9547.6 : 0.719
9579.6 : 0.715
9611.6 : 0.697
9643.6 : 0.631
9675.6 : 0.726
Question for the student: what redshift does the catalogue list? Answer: 0.295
